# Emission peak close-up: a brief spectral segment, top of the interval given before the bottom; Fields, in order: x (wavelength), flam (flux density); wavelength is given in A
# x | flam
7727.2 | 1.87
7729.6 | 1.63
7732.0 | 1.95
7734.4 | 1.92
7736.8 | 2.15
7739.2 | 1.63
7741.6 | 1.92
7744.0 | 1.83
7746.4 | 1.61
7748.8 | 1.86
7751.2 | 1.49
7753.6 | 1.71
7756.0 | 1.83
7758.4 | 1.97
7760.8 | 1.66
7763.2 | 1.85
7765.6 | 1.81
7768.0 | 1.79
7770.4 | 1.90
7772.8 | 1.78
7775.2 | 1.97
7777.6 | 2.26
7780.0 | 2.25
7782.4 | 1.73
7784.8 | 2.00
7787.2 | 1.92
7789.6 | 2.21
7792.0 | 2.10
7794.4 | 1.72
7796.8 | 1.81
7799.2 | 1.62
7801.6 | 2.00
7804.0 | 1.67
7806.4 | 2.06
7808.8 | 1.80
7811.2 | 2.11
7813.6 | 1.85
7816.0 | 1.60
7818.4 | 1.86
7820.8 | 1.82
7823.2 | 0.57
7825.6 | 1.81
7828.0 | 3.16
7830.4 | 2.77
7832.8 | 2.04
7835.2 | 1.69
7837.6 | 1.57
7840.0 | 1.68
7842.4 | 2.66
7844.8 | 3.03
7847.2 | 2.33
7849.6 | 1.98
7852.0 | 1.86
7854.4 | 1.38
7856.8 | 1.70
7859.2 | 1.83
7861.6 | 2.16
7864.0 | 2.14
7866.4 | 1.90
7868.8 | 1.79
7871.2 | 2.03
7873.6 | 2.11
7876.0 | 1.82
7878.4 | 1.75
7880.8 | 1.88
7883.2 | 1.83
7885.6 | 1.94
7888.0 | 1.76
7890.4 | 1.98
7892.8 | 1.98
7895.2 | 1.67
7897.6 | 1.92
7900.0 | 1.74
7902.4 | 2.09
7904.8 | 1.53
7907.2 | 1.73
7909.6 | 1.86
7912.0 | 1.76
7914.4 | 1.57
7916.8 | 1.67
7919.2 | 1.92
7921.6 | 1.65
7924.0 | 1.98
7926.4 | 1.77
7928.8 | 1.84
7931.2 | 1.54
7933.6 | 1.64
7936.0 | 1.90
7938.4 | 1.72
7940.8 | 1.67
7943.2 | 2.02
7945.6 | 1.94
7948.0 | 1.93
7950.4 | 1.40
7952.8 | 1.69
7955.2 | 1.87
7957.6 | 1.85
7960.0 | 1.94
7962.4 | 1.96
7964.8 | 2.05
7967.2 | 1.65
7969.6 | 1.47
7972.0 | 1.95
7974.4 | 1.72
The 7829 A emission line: [S II] 6716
